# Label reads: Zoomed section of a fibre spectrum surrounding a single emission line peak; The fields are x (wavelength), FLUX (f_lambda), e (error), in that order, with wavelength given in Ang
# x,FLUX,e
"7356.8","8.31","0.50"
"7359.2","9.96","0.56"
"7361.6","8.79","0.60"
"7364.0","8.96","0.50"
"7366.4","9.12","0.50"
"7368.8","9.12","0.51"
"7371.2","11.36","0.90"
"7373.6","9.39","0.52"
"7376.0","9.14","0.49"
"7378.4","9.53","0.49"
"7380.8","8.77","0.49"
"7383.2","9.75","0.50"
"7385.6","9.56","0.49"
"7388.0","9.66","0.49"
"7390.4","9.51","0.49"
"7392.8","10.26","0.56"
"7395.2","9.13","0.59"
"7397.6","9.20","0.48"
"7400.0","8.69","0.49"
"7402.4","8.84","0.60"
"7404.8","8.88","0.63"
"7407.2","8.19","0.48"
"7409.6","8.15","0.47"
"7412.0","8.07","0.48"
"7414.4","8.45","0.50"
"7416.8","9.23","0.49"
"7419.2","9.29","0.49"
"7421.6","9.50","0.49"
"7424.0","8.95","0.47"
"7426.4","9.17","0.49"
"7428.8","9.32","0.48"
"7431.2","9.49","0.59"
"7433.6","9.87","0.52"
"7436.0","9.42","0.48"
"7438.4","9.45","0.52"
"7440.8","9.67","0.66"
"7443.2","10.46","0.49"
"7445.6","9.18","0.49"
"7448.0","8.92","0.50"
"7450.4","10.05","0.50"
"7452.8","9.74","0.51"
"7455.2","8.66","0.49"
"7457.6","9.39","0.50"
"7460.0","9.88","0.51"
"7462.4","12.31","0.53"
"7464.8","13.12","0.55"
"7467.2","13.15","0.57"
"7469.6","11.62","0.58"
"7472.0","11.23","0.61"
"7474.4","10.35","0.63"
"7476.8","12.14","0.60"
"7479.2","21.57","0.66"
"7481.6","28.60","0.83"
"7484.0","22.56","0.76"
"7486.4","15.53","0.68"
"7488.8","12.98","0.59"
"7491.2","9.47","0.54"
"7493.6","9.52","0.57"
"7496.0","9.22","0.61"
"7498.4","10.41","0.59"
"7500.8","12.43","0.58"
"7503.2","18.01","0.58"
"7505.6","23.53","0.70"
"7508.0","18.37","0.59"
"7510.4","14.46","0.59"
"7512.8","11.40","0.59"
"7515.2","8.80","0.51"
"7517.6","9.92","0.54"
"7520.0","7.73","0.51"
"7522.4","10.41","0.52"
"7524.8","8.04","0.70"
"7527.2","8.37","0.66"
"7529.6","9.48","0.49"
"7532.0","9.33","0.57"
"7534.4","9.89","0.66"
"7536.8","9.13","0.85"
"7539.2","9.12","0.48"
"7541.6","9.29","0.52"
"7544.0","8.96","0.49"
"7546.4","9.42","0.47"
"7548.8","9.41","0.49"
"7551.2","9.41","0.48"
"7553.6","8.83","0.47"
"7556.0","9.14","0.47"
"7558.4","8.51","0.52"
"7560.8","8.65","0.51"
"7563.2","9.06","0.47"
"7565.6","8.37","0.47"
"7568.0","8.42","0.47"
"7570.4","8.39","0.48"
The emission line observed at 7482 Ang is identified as Halpha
